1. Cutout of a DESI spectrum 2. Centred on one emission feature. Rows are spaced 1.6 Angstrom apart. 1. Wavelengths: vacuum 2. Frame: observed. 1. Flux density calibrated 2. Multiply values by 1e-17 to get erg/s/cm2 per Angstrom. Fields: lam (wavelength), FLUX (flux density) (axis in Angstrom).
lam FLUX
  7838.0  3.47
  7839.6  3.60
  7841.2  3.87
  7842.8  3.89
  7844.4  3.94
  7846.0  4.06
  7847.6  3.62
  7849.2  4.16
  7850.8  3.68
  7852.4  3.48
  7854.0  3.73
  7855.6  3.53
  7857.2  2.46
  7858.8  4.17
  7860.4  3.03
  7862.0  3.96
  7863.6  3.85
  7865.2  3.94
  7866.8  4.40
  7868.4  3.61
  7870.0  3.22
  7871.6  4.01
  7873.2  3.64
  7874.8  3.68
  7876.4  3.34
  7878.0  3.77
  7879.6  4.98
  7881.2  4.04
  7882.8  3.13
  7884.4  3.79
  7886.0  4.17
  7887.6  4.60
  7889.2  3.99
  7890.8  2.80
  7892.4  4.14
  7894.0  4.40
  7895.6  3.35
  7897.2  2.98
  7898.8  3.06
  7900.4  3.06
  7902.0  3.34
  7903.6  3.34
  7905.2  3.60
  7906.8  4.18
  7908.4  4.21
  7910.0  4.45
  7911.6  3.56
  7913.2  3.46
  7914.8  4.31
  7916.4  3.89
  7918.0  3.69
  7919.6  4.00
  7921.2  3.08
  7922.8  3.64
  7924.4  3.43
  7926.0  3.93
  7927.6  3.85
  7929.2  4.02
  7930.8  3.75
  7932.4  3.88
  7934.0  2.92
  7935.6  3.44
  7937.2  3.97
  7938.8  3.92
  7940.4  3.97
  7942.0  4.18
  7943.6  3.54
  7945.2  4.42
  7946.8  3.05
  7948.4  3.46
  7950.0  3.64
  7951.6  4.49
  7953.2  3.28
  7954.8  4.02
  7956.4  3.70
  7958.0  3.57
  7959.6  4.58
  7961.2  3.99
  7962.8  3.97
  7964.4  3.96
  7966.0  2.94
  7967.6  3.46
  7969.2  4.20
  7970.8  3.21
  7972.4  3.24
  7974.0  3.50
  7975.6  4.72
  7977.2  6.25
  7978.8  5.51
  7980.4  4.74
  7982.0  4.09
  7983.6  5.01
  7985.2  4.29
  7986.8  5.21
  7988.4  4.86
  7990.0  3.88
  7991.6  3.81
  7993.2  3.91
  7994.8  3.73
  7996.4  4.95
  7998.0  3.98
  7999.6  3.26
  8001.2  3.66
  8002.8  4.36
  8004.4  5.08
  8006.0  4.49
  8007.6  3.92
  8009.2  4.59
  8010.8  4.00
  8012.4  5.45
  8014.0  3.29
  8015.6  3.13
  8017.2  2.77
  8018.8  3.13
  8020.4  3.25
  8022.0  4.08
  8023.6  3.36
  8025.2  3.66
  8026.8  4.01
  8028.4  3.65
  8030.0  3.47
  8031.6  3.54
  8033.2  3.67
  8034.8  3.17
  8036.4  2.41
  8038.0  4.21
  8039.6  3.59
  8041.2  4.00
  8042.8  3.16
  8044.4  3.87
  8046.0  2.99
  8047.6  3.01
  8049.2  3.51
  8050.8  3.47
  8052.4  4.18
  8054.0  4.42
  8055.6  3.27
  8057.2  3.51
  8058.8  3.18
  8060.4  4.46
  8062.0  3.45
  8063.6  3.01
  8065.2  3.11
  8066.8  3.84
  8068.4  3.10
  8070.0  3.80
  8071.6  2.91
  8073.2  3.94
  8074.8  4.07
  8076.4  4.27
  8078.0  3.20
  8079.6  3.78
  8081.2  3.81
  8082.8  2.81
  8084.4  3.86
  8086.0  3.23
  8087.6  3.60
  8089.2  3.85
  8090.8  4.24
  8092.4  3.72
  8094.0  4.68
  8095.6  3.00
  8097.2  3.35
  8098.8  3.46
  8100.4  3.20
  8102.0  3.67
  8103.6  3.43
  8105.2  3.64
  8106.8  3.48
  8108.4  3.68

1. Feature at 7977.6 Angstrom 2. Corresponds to H-alpha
